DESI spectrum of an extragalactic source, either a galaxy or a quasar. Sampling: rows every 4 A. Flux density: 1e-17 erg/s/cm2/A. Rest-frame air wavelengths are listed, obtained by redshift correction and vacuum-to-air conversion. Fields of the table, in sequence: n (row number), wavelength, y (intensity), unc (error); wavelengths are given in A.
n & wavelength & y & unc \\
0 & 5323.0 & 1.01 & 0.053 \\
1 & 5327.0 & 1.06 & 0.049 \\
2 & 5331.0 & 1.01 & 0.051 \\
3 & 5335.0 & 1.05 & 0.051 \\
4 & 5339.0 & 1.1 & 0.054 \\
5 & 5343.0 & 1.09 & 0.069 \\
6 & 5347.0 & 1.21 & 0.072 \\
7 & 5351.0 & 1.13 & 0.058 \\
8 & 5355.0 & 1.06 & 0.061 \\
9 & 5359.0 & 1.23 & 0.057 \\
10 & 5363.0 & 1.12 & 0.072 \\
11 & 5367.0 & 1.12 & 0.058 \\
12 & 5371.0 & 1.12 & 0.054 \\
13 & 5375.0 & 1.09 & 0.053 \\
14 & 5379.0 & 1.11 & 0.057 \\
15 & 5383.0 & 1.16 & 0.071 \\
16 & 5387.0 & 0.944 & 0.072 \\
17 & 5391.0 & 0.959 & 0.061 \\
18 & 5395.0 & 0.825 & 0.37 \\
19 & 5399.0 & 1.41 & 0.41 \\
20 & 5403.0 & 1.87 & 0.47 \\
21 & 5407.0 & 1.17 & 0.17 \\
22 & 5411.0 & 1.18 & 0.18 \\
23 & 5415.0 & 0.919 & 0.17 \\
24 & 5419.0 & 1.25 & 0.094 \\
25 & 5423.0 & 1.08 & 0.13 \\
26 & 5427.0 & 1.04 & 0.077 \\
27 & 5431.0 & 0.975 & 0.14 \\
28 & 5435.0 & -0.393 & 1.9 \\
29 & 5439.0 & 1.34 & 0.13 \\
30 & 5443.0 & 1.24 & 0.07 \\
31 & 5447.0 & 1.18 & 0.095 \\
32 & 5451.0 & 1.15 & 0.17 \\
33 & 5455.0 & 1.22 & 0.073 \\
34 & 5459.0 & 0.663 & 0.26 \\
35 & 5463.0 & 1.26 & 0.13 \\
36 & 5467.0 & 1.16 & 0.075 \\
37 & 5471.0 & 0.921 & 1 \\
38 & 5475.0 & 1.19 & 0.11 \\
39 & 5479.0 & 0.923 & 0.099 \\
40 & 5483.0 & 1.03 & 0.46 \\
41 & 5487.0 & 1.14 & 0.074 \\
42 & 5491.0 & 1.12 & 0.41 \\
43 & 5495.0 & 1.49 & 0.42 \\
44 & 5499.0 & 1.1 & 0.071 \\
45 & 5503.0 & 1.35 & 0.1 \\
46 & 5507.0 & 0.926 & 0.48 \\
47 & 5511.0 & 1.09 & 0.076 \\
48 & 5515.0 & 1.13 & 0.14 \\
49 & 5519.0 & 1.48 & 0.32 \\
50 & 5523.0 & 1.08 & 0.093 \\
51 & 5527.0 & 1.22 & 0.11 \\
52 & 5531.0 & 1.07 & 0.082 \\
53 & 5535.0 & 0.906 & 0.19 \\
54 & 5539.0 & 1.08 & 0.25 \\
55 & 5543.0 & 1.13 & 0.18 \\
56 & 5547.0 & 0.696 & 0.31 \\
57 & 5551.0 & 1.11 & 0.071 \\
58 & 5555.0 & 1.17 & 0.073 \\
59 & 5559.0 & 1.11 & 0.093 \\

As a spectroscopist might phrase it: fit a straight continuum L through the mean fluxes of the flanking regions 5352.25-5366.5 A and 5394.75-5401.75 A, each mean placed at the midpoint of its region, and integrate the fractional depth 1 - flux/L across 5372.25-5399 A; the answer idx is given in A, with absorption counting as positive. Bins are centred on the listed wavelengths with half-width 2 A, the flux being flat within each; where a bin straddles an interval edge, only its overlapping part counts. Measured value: 3.9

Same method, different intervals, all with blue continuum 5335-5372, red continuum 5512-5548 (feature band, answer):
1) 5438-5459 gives -1.0 A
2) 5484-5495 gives -0.8 A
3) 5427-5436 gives 4.7 A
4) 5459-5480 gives 1.0 A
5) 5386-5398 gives 1.8 A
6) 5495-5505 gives -1.6 A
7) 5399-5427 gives -3.1 A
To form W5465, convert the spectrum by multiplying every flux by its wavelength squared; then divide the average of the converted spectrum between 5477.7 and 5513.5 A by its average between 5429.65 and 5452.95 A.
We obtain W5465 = 1.27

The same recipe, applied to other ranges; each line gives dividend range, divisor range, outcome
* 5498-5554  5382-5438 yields 1.11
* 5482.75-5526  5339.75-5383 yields 1.10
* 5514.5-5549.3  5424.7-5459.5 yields 1.18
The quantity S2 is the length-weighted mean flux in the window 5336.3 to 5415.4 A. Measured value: 1.14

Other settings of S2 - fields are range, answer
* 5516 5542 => 1.14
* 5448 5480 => 1.07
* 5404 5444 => 0.996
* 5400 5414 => 1.37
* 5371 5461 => 1.06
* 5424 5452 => 0.931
